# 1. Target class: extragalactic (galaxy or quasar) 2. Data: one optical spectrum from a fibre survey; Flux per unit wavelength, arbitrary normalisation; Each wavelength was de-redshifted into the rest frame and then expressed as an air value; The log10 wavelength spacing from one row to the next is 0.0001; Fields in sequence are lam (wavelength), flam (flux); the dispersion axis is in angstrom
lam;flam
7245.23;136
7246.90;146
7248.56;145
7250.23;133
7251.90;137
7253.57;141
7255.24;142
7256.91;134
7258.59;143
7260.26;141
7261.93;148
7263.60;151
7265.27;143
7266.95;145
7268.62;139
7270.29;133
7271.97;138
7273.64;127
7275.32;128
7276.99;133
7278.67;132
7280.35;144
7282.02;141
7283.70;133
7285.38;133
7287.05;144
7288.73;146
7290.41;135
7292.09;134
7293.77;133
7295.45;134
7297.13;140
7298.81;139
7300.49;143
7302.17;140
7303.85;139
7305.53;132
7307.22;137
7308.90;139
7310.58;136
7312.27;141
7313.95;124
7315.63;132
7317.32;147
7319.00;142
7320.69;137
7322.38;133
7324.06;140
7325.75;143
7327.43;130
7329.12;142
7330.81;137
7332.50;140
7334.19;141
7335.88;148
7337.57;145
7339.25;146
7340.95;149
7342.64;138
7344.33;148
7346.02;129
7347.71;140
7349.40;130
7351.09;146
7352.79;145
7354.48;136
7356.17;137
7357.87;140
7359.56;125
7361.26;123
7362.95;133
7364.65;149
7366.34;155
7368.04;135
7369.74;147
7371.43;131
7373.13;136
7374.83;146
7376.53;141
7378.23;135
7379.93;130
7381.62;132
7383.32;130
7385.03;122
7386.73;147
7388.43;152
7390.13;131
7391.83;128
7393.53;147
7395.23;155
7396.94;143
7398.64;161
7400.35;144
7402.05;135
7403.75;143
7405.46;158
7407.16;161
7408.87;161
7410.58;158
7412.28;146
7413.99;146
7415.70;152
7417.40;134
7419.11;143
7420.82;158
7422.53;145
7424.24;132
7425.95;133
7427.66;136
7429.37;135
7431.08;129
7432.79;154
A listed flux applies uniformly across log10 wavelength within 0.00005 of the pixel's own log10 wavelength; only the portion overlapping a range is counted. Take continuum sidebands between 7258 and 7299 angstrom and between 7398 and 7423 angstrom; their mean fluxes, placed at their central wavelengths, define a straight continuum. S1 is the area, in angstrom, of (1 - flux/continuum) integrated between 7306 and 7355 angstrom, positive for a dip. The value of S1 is 1.2 angstrom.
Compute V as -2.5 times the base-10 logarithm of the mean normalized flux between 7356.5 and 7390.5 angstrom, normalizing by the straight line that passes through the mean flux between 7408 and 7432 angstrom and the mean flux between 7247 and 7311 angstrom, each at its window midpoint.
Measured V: 0.04 mag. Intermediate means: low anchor 138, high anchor 143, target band 137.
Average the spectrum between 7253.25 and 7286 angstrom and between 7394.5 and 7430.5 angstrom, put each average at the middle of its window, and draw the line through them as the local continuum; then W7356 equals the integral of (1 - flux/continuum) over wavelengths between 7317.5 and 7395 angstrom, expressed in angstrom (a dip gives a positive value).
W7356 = 2.4 angstrom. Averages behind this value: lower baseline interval 138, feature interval 139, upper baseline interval 146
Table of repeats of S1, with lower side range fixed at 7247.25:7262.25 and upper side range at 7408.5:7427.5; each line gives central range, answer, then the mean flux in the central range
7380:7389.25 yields 0.5 angstrom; 136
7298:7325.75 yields 0.9 angstrom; 138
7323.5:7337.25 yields 0.2 angstrom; 140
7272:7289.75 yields 0.6 angstrom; 136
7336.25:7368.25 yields 0.8 angstrom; 140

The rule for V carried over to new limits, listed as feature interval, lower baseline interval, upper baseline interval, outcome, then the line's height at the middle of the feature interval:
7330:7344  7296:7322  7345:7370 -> -0.04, 138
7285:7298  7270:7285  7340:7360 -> -0.02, 135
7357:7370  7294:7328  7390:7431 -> 0.03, 141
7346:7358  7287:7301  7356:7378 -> 0.00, 138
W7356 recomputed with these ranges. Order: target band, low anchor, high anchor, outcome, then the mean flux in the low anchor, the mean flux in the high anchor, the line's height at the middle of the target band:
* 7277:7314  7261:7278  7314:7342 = 0.5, 138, 140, 139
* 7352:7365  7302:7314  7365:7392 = 0.2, 137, 138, 137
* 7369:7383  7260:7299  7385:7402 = 0.6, 138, 144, 143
